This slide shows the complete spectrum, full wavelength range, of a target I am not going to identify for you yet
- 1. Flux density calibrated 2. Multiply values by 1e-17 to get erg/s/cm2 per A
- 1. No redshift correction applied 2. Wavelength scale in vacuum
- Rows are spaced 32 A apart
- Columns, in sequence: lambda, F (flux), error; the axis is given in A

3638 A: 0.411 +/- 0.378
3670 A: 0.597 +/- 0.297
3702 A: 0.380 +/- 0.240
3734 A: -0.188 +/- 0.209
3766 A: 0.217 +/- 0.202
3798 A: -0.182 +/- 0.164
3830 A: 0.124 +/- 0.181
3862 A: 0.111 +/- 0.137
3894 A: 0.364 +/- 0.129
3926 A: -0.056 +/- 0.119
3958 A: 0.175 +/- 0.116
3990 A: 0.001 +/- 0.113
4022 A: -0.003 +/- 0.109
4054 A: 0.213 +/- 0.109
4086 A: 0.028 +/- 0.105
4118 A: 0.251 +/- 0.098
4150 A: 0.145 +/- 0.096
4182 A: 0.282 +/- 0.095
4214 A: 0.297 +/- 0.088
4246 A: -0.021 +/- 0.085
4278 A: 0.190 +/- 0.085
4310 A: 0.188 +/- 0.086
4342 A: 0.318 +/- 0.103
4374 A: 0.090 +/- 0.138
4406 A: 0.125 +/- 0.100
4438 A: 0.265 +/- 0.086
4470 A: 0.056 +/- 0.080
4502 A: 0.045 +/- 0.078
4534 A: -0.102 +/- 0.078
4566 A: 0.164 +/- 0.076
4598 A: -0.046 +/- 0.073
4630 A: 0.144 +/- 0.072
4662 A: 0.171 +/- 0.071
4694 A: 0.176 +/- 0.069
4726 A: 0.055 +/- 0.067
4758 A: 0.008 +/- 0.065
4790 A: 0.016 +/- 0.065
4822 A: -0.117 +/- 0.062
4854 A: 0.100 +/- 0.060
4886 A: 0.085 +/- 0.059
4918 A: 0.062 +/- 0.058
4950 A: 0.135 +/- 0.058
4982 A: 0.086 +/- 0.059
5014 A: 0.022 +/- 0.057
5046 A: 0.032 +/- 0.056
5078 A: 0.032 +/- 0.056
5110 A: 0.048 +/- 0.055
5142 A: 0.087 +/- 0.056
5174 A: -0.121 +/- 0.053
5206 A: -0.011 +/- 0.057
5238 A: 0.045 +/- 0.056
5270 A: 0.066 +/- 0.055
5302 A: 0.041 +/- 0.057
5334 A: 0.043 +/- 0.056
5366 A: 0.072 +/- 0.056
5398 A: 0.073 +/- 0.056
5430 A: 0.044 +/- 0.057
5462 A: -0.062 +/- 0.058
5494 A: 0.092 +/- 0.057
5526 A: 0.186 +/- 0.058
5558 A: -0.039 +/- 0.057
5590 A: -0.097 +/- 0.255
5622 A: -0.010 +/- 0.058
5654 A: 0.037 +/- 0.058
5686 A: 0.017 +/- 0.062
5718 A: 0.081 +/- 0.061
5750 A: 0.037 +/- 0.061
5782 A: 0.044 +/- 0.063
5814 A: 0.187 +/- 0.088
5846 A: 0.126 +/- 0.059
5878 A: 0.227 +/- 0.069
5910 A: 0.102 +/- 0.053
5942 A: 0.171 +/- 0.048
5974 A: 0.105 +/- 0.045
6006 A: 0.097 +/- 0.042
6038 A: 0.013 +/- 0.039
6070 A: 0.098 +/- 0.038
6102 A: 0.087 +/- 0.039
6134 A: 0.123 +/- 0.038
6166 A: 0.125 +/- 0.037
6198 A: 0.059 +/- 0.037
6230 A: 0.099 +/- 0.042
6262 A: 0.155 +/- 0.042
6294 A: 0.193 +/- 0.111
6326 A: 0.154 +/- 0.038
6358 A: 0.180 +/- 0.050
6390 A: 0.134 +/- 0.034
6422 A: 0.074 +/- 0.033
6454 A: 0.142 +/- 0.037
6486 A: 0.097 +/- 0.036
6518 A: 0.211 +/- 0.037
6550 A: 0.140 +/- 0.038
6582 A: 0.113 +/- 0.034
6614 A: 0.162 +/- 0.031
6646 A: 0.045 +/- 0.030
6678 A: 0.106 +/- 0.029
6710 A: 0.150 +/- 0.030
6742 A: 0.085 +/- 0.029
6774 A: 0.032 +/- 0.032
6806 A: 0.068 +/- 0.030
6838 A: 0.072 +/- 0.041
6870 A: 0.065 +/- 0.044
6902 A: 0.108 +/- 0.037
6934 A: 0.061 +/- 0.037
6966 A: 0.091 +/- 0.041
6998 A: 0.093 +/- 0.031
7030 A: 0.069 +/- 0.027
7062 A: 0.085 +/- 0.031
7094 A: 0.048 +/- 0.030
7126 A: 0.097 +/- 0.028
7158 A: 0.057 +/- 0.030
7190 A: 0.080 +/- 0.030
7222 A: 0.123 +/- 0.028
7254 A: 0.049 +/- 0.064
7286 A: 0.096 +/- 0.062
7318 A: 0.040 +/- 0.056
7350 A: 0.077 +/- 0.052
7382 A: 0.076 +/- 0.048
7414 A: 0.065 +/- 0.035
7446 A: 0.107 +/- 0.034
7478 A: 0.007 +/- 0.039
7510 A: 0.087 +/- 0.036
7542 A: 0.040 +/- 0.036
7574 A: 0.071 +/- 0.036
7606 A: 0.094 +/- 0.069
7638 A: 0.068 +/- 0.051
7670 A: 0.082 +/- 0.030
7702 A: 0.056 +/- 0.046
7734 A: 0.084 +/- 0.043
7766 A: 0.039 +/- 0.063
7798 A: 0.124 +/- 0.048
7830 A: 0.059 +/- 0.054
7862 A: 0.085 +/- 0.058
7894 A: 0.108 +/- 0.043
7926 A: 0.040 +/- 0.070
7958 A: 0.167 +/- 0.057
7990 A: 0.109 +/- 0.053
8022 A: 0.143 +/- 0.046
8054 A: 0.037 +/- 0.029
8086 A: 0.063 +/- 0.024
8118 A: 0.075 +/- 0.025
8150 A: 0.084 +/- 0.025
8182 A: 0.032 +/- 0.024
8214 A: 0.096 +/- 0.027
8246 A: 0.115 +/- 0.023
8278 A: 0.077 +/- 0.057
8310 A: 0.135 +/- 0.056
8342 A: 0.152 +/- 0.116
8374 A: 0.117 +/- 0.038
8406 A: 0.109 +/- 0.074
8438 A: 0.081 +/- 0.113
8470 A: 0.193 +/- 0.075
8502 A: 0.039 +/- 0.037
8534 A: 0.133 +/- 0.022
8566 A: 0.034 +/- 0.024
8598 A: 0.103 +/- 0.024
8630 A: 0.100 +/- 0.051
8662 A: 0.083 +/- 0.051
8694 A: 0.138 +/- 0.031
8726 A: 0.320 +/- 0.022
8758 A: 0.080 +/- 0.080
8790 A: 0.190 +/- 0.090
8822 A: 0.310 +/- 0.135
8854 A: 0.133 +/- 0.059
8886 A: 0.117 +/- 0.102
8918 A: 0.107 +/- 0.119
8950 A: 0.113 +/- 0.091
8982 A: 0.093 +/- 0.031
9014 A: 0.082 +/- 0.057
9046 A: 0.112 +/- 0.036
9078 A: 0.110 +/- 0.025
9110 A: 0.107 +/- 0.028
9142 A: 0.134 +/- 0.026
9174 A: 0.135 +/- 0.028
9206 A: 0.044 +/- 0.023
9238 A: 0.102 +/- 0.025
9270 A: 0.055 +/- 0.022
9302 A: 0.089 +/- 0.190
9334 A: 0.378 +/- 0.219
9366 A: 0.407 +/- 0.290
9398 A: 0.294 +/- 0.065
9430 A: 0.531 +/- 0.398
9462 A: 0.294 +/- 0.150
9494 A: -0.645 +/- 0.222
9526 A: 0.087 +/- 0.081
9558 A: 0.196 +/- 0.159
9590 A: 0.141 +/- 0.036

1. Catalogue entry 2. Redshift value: 1.340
